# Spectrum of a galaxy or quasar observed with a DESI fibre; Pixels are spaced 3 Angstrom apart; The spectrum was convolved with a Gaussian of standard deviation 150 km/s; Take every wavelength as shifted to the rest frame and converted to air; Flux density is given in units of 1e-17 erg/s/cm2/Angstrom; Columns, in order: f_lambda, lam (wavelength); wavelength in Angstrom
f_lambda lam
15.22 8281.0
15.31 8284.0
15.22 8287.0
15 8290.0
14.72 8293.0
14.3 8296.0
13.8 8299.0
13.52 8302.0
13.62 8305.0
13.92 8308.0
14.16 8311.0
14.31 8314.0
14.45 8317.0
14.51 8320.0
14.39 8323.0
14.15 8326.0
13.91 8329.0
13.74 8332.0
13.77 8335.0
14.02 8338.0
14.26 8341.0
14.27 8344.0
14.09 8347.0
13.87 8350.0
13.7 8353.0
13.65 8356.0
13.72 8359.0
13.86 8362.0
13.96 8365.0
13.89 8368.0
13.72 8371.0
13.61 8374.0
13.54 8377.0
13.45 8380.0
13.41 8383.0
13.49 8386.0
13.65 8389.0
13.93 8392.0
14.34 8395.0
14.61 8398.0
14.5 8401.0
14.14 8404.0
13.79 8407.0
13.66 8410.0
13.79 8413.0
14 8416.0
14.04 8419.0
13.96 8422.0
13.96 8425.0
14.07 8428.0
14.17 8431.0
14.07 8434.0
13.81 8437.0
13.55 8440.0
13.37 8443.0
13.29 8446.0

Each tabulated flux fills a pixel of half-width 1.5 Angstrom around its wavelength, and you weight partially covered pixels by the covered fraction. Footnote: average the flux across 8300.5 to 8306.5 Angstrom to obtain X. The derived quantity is 13.6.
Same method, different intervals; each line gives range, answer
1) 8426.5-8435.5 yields 14.1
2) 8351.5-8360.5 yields 13.7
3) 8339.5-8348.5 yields 14.2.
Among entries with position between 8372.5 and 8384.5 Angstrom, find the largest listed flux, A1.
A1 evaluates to 13.61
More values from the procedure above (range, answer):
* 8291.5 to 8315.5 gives 14.72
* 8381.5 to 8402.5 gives 14.61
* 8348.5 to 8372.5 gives 13.96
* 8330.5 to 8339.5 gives 14.02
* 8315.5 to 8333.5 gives 14.51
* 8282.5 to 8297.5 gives 15.31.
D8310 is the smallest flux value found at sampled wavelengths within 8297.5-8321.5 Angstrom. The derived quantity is 13.52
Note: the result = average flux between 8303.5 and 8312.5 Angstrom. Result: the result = 13.9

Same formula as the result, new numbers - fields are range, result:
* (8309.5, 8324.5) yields 14.4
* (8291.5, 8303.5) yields 14.1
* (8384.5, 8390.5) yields 13.6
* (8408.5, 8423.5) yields 13.9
